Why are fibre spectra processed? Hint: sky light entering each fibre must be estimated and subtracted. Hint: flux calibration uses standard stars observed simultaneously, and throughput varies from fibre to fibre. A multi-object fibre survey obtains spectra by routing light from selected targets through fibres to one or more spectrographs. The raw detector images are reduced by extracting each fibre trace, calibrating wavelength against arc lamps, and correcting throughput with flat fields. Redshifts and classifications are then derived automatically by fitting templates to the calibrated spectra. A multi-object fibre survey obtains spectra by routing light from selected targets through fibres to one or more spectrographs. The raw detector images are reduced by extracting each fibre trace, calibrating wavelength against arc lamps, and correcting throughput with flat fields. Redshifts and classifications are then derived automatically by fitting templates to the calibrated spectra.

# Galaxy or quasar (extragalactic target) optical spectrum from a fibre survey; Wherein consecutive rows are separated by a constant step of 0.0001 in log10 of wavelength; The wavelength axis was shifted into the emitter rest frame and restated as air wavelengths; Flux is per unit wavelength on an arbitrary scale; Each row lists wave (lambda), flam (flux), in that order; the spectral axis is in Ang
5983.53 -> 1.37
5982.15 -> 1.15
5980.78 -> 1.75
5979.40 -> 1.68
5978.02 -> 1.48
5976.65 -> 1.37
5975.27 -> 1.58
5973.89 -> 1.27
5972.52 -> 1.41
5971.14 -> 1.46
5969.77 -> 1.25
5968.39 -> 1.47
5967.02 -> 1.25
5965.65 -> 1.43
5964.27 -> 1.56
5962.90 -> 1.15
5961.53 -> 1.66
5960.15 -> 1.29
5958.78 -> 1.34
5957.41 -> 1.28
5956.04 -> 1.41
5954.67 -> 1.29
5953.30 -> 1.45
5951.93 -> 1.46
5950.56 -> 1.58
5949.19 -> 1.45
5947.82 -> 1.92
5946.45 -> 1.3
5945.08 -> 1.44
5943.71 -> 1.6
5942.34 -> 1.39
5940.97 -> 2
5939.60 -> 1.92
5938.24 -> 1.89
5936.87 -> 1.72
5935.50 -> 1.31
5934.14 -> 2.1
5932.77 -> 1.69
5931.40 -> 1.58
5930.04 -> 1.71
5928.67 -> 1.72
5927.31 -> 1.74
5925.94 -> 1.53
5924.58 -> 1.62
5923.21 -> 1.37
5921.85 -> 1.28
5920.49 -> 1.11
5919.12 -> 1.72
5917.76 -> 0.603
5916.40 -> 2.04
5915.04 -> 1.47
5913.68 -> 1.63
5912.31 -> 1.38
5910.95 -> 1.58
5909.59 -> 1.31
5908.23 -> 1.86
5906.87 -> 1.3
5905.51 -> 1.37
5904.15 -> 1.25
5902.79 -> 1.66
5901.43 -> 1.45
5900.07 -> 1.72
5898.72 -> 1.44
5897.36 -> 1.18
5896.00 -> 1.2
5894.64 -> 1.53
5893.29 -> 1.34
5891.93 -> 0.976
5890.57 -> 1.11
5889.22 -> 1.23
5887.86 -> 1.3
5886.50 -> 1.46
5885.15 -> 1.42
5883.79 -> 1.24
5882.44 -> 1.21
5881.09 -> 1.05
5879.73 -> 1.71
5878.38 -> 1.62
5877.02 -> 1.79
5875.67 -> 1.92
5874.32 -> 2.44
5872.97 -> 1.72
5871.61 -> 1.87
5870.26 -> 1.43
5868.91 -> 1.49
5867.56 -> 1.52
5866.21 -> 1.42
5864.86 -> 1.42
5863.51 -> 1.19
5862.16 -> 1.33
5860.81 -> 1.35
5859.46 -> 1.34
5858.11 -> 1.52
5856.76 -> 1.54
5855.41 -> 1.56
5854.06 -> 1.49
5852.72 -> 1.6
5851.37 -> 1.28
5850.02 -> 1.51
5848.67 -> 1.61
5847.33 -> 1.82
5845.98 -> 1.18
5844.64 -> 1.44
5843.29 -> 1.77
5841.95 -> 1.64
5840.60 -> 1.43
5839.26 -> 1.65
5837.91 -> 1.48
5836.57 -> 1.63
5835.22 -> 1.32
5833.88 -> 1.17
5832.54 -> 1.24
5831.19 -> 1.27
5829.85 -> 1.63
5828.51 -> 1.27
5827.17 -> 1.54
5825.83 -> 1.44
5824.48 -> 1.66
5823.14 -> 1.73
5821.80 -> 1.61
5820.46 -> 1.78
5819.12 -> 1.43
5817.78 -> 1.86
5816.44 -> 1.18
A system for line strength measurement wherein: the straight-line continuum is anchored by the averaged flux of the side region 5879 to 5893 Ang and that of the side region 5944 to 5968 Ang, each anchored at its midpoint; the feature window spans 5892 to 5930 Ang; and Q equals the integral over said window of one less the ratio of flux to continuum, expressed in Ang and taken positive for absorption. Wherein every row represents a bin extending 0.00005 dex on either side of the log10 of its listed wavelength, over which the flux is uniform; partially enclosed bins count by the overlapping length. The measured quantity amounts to -3.6 Ang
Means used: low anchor 1.27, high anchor 1.43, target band 1.46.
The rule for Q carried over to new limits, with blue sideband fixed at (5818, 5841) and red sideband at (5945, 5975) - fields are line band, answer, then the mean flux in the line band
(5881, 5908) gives 2.2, 1.34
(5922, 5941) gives -3.3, 1.69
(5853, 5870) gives 0.5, 1.44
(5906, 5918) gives -0.4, 1.49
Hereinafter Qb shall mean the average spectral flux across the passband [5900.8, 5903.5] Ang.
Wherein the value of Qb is 1.55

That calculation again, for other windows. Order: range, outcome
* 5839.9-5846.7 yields 1.5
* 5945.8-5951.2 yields 1.56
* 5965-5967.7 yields 1.34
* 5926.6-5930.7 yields 1.72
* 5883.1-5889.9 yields 1.33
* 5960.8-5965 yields 1.45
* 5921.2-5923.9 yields 1.32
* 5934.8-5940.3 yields 1.71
